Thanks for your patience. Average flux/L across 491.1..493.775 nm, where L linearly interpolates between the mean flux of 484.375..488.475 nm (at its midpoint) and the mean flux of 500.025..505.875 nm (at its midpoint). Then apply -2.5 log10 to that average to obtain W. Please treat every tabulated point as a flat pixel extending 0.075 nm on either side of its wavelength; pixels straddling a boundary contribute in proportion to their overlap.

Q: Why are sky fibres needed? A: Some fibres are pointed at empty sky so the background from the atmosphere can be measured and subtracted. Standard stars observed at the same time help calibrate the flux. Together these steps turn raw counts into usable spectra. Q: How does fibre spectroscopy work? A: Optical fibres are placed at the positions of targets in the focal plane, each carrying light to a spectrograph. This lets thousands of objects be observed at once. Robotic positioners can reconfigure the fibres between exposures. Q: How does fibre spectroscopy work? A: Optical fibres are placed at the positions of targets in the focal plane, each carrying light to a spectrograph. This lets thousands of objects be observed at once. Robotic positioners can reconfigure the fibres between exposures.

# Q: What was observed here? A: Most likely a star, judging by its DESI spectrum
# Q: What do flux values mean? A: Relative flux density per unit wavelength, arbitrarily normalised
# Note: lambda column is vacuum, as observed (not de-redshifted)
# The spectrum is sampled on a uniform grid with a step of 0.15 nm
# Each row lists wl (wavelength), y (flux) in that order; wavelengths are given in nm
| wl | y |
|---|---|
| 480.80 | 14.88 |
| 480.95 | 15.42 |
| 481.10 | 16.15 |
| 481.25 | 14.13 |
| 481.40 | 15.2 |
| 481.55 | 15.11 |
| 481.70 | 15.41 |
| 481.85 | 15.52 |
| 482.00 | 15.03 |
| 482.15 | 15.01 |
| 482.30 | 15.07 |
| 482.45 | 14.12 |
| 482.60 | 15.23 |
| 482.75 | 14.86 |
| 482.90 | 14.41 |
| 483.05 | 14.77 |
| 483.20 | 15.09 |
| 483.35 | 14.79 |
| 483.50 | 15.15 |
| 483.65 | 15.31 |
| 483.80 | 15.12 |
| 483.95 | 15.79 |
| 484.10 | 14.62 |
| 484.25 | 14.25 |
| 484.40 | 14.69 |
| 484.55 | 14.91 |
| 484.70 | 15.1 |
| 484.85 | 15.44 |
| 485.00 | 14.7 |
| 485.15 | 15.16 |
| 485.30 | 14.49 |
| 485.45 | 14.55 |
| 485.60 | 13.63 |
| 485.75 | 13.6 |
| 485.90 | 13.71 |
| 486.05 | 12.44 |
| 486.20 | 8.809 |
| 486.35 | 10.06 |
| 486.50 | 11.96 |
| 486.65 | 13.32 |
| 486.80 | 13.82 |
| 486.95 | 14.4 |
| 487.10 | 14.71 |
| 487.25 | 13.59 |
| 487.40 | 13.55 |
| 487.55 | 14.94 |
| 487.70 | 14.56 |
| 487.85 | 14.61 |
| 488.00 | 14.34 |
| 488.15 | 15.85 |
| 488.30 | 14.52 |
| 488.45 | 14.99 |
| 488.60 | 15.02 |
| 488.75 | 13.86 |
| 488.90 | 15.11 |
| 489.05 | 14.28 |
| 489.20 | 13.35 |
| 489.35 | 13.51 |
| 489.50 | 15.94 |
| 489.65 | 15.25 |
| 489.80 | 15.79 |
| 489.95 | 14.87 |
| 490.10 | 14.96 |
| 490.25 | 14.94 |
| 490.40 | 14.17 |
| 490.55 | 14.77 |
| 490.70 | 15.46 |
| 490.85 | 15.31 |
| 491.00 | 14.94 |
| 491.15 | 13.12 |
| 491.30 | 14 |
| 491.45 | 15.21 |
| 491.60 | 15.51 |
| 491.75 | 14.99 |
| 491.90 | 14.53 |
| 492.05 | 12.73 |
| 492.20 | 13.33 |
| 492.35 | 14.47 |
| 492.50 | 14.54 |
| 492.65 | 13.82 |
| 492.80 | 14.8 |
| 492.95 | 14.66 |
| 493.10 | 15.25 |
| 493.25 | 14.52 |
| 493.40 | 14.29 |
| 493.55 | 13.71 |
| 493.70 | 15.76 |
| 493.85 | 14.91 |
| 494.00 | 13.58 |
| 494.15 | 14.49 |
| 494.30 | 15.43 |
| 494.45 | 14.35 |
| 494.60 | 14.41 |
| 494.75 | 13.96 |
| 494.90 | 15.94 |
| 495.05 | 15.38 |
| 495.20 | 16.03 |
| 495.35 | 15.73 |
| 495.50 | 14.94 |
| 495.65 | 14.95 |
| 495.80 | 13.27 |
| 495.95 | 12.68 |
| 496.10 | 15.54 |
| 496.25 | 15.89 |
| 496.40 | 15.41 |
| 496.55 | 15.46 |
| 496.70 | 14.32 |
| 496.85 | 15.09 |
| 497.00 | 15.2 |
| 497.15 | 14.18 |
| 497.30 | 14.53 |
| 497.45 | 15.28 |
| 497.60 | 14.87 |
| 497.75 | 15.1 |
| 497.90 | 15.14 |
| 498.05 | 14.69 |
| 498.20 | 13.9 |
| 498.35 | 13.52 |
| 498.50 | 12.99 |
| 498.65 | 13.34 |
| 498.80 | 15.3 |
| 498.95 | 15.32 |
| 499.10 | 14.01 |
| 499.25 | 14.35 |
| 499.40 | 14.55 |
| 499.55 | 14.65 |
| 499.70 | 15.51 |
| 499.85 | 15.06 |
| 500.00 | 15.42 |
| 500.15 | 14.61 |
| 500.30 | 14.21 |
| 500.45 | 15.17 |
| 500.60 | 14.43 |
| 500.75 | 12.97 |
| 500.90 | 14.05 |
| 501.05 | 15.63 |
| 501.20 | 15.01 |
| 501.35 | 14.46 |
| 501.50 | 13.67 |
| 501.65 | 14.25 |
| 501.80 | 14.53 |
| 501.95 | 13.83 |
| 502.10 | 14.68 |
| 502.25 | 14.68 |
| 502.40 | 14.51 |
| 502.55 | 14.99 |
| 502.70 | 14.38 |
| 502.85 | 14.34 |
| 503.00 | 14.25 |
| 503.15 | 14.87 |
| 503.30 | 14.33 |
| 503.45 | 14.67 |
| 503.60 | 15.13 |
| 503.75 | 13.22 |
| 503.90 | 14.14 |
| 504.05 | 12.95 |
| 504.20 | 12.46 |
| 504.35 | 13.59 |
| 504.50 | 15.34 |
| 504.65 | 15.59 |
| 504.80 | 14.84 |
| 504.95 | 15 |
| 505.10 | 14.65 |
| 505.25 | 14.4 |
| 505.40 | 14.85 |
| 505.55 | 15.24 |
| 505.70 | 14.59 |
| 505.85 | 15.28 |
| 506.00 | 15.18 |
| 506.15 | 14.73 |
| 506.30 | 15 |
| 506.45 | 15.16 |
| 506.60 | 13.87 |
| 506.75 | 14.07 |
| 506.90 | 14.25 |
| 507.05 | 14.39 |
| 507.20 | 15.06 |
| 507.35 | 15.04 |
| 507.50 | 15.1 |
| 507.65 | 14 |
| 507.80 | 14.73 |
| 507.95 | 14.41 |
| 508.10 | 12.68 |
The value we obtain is -0.02 mag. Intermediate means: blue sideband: 13.9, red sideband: 14.5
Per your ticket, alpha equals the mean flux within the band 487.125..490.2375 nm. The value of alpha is 14.7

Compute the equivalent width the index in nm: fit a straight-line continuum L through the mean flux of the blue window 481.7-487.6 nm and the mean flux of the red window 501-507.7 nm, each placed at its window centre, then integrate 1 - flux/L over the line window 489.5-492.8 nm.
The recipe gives -0.07 nm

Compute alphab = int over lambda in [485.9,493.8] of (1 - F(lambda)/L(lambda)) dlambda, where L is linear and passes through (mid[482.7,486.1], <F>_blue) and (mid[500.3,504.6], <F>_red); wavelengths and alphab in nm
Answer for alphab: 0.16 nm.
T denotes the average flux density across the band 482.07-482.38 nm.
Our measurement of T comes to 15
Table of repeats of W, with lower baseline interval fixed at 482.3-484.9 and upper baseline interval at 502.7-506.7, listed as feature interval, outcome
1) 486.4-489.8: 0.037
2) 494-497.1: -0.014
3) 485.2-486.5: 0.175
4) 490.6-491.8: -0.003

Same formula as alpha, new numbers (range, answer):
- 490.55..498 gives 14.7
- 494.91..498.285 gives 14.9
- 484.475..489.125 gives 14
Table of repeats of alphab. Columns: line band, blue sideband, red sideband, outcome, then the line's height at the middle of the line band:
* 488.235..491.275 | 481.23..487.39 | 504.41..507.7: -0.055 nm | 14.4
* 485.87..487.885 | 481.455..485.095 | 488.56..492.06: 0.230 nm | 14.8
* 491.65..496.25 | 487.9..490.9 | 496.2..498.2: 0.094 nm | 14.9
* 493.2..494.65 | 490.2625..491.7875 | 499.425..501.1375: 0.018 nm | 14.7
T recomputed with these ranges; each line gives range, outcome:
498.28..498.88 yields 13.8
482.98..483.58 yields 15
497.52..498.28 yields 14.7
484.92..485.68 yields 14.5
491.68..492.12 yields 14.1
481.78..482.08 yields 15.3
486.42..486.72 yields 12.6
